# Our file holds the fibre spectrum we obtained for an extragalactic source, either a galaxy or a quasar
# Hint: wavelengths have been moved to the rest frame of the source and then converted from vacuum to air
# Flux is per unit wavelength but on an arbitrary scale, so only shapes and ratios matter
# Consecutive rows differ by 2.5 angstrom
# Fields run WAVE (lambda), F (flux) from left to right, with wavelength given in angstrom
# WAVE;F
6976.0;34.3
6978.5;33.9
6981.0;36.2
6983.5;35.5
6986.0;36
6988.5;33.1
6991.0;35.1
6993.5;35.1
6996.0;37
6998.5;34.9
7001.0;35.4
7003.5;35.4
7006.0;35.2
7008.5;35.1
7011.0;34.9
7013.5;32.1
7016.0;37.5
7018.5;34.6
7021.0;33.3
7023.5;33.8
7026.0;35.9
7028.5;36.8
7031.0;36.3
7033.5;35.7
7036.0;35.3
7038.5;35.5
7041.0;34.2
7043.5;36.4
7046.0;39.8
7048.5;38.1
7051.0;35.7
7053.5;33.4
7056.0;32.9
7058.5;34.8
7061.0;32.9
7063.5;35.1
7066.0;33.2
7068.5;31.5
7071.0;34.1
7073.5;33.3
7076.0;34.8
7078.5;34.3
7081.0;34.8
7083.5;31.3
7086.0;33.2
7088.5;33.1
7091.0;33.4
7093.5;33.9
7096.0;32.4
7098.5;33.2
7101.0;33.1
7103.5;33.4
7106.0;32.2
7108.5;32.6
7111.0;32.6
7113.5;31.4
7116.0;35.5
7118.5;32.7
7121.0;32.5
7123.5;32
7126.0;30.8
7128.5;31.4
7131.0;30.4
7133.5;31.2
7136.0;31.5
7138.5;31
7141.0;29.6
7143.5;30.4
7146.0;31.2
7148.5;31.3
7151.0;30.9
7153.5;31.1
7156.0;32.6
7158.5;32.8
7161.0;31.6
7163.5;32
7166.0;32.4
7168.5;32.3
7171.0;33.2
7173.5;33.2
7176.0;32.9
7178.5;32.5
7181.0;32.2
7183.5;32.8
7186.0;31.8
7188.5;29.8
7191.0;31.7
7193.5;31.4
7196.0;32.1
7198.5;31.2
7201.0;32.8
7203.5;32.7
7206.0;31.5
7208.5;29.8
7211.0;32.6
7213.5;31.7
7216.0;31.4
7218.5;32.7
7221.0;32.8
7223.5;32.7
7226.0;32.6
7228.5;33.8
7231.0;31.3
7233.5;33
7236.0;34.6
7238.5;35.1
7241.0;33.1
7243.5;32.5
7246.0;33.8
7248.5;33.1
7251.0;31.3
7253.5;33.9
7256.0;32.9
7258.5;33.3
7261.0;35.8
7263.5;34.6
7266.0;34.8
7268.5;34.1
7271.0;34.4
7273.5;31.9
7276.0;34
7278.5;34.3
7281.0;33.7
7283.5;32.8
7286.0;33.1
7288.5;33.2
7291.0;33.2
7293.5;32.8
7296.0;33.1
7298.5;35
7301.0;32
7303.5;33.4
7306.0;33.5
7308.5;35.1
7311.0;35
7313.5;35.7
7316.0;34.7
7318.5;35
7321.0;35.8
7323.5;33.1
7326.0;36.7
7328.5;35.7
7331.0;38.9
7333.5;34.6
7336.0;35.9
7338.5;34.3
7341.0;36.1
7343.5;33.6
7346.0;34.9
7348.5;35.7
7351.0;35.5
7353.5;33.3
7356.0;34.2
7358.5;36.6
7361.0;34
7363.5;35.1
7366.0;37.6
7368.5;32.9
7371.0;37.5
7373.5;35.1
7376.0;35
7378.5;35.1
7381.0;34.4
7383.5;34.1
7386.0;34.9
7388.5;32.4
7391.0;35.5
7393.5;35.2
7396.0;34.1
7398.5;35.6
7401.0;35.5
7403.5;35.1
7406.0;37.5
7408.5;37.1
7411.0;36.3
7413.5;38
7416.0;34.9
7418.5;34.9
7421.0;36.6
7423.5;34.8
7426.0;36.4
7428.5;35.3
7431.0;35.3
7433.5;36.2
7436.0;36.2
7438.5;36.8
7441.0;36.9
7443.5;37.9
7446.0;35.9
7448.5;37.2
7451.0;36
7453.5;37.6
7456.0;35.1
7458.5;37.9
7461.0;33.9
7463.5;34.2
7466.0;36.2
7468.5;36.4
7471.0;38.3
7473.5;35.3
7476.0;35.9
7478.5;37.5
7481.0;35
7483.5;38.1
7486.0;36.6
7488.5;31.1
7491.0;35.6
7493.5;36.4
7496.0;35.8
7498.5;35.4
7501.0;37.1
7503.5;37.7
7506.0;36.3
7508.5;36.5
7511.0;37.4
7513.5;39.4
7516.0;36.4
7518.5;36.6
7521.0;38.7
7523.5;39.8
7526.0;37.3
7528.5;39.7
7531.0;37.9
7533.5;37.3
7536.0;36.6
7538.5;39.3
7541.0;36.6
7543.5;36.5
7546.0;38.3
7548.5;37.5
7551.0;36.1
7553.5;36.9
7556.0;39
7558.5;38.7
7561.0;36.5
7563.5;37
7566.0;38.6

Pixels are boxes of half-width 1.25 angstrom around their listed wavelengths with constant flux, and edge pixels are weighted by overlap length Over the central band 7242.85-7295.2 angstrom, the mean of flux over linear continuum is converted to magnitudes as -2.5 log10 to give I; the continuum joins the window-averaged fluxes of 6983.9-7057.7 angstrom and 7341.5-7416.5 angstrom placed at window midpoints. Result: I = 0.055 mag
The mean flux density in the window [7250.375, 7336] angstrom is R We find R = 34.2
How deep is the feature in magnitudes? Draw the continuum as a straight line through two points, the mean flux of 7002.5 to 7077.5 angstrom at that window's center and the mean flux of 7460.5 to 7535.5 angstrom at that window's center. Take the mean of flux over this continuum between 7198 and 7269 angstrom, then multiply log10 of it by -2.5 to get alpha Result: 0.09 mag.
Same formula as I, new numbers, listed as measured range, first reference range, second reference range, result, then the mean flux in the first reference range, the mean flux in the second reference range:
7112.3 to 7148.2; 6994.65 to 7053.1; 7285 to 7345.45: 0.12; 35.6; 34.6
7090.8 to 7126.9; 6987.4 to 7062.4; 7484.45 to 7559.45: 0.09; 35.2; 37.1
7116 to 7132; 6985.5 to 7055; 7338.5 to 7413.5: 0.11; 35.4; 35.2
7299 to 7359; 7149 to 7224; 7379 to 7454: -0.02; 32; 35.8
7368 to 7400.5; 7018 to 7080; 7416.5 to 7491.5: 0.03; 34.9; 36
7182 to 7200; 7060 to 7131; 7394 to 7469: 0.08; 33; 36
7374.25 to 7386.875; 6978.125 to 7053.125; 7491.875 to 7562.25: 0.06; 35.5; 37.4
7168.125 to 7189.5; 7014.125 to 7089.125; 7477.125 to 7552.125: 0.10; 34.7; 37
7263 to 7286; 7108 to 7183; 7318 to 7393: 0.00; 31.9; 35.1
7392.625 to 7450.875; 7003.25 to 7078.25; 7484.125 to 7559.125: 0.02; 34.9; 37.1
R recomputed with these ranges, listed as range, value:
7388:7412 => 35.5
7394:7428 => 35.9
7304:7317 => 34.7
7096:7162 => 31.9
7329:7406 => 35.1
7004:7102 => 34.5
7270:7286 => 33.5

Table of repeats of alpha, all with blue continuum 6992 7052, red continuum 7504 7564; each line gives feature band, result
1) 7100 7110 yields 0.10 mag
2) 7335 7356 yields 0.06 mag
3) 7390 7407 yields 0.05 mag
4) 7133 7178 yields 0.14 mag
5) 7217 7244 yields 0.10 mag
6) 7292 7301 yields 0.10 mag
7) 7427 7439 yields 0.04 mag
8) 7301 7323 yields 0.07 mag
